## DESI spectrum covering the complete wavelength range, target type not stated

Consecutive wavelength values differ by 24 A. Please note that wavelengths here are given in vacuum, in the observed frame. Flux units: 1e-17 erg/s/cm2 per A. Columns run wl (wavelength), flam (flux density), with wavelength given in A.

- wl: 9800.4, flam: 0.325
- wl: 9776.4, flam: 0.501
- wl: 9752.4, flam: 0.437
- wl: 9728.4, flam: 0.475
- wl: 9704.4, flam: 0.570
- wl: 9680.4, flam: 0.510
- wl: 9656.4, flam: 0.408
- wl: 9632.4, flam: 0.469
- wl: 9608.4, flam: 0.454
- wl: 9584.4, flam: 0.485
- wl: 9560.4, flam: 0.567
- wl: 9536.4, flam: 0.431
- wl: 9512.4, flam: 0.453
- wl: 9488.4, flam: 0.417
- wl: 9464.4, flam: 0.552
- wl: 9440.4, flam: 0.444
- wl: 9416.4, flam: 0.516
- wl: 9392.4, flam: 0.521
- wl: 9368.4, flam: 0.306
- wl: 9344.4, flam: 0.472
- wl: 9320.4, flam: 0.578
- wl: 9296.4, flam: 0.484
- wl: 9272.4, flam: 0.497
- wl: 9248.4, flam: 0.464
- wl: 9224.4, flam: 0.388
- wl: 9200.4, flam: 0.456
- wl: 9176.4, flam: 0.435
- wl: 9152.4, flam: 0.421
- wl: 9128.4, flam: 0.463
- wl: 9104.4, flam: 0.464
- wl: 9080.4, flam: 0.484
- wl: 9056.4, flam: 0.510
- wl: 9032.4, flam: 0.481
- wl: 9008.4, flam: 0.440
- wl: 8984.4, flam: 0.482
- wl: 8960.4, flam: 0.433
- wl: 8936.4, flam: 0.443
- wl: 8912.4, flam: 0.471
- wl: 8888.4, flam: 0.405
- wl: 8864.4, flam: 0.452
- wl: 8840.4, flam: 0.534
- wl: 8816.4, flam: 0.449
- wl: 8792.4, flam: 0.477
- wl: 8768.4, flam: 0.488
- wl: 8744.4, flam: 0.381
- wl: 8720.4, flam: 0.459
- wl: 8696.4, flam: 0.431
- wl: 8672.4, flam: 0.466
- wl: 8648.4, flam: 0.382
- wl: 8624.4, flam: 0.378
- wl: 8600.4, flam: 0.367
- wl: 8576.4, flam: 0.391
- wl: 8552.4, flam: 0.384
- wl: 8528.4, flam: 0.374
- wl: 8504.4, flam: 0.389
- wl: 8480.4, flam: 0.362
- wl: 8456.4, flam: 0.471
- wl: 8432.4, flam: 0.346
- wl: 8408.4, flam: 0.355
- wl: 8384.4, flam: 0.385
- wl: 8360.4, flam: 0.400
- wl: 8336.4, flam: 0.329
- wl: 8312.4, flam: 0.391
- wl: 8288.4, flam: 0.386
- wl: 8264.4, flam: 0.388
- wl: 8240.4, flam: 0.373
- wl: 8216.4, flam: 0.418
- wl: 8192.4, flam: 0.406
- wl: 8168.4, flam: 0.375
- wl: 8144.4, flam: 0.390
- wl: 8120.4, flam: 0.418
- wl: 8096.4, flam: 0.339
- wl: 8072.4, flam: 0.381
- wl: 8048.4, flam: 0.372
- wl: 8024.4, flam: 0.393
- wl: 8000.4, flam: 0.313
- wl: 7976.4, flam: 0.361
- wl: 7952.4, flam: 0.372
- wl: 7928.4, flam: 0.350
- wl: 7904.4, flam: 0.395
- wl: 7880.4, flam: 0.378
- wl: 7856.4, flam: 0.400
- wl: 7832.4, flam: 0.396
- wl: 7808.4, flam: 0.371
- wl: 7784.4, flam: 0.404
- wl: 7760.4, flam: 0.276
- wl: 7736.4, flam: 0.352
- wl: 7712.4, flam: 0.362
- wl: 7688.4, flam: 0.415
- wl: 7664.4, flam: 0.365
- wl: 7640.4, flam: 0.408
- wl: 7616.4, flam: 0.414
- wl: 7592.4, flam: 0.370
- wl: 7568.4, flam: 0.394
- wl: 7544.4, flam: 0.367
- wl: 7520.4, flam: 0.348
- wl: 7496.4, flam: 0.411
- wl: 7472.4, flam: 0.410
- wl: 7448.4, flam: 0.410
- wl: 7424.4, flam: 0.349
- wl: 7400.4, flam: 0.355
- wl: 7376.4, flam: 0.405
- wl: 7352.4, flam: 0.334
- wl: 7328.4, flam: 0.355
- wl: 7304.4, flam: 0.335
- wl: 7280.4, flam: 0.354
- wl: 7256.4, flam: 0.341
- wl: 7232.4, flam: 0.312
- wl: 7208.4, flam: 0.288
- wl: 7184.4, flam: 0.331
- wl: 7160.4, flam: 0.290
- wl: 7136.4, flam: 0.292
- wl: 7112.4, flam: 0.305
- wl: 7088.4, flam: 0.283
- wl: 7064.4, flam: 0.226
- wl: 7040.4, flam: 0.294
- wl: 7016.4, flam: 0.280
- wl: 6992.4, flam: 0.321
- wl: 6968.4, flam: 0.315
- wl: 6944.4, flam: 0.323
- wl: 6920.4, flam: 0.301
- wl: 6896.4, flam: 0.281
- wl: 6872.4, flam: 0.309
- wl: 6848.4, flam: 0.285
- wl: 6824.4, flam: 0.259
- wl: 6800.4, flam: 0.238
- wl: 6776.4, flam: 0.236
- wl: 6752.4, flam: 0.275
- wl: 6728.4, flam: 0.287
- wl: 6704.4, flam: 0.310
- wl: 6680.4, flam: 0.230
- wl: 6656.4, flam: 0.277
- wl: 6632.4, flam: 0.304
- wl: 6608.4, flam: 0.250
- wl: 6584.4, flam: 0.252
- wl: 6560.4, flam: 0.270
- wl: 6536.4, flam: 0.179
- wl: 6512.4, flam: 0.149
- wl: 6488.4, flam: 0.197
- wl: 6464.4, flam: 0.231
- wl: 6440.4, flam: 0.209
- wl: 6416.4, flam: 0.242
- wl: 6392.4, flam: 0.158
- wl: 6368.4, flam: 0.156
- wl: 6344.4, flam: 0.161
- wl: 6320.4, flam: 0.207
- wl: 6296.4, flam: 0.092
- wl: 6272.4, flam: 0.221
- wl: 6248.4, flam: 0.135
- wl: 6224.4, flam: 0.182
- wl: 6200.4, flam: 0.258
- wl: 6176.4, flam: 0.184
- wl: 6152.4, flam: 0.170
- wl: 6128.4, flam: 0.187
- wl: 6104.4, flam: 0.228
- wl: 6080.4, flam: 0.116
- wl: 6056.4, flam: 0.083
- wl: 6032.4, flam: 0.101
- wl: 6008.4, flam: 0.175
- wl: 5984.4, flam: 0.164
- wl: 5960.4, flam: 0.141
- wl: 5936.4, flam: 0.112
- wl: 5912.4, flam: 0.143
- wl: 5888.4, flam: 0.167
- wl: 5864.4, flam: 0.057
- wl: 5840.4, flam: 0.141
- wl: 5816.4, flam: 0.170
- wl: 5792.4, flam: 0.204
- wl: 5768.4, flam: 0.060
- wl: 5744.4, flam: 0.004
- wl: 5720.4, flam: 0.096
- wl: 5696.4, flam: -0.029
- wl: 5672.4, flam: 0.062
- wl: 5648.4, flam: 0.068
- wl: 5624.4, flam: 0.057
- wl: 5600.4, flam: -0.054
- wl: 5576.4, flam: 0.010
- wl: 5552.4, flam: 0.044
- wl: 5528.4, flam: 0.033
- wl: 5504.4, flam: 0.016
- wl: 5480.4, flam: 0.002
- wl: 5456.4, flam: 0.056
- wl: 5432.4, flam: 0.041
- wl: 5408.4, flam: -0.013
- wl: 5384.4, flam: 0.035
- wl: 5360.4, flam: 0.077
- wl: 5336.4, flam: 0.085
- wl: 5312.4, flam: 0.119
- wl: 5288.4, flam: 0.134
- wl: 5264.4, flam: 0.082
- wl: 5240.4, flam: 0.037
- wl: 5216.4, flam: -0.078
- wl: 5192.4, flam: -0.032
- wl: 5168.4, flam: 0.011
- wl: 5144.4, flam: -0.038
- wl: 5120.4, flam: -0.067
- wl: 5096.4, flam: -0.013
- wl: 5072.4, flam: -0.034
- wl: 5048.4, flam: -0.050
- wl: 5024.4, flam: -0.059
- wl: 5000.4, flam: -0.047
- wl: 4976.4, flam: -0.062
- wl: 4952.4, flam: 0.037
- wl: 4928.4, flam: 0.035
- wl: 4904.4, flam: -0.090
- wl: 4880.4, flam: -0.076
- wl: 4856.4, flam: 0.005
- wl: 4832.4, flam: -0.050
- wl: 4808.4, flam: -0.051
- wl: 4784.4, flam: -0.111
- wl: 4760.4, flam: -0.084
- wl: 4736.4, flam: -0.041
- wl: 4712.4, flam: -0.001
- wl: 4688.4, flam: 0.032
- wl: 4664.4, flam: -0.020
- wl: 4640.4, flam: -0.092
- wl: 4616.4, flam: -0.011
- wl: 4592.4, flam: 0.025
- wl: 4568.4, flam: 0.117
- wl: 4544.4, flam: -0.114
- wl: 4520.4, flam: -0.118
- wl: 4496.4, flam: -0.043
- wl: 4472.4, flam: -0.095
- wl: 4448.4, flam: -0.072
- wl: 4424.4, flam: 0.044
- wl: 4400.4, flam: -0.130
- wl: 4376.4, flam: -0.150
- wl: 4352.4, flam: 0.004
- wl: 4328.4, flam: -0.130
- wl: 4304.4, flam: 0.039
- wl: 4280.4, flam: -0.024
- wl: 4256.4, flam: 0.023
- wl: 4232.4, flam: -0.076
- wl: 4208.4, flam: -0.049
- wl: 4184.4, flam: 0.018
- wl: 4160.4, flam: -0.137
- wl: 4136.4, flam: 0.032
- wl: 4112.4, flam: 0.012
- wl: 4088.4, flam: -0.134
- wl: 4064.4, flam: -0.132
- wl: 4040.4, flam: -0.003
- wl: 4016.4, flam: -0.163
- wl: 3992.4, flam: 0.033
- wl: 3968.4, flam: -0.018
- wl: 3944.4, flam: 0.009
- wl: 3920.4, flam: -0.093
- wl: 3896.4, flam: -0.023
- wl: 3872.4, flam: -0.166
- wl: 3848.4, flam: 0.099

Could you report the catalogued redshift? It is 0.641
